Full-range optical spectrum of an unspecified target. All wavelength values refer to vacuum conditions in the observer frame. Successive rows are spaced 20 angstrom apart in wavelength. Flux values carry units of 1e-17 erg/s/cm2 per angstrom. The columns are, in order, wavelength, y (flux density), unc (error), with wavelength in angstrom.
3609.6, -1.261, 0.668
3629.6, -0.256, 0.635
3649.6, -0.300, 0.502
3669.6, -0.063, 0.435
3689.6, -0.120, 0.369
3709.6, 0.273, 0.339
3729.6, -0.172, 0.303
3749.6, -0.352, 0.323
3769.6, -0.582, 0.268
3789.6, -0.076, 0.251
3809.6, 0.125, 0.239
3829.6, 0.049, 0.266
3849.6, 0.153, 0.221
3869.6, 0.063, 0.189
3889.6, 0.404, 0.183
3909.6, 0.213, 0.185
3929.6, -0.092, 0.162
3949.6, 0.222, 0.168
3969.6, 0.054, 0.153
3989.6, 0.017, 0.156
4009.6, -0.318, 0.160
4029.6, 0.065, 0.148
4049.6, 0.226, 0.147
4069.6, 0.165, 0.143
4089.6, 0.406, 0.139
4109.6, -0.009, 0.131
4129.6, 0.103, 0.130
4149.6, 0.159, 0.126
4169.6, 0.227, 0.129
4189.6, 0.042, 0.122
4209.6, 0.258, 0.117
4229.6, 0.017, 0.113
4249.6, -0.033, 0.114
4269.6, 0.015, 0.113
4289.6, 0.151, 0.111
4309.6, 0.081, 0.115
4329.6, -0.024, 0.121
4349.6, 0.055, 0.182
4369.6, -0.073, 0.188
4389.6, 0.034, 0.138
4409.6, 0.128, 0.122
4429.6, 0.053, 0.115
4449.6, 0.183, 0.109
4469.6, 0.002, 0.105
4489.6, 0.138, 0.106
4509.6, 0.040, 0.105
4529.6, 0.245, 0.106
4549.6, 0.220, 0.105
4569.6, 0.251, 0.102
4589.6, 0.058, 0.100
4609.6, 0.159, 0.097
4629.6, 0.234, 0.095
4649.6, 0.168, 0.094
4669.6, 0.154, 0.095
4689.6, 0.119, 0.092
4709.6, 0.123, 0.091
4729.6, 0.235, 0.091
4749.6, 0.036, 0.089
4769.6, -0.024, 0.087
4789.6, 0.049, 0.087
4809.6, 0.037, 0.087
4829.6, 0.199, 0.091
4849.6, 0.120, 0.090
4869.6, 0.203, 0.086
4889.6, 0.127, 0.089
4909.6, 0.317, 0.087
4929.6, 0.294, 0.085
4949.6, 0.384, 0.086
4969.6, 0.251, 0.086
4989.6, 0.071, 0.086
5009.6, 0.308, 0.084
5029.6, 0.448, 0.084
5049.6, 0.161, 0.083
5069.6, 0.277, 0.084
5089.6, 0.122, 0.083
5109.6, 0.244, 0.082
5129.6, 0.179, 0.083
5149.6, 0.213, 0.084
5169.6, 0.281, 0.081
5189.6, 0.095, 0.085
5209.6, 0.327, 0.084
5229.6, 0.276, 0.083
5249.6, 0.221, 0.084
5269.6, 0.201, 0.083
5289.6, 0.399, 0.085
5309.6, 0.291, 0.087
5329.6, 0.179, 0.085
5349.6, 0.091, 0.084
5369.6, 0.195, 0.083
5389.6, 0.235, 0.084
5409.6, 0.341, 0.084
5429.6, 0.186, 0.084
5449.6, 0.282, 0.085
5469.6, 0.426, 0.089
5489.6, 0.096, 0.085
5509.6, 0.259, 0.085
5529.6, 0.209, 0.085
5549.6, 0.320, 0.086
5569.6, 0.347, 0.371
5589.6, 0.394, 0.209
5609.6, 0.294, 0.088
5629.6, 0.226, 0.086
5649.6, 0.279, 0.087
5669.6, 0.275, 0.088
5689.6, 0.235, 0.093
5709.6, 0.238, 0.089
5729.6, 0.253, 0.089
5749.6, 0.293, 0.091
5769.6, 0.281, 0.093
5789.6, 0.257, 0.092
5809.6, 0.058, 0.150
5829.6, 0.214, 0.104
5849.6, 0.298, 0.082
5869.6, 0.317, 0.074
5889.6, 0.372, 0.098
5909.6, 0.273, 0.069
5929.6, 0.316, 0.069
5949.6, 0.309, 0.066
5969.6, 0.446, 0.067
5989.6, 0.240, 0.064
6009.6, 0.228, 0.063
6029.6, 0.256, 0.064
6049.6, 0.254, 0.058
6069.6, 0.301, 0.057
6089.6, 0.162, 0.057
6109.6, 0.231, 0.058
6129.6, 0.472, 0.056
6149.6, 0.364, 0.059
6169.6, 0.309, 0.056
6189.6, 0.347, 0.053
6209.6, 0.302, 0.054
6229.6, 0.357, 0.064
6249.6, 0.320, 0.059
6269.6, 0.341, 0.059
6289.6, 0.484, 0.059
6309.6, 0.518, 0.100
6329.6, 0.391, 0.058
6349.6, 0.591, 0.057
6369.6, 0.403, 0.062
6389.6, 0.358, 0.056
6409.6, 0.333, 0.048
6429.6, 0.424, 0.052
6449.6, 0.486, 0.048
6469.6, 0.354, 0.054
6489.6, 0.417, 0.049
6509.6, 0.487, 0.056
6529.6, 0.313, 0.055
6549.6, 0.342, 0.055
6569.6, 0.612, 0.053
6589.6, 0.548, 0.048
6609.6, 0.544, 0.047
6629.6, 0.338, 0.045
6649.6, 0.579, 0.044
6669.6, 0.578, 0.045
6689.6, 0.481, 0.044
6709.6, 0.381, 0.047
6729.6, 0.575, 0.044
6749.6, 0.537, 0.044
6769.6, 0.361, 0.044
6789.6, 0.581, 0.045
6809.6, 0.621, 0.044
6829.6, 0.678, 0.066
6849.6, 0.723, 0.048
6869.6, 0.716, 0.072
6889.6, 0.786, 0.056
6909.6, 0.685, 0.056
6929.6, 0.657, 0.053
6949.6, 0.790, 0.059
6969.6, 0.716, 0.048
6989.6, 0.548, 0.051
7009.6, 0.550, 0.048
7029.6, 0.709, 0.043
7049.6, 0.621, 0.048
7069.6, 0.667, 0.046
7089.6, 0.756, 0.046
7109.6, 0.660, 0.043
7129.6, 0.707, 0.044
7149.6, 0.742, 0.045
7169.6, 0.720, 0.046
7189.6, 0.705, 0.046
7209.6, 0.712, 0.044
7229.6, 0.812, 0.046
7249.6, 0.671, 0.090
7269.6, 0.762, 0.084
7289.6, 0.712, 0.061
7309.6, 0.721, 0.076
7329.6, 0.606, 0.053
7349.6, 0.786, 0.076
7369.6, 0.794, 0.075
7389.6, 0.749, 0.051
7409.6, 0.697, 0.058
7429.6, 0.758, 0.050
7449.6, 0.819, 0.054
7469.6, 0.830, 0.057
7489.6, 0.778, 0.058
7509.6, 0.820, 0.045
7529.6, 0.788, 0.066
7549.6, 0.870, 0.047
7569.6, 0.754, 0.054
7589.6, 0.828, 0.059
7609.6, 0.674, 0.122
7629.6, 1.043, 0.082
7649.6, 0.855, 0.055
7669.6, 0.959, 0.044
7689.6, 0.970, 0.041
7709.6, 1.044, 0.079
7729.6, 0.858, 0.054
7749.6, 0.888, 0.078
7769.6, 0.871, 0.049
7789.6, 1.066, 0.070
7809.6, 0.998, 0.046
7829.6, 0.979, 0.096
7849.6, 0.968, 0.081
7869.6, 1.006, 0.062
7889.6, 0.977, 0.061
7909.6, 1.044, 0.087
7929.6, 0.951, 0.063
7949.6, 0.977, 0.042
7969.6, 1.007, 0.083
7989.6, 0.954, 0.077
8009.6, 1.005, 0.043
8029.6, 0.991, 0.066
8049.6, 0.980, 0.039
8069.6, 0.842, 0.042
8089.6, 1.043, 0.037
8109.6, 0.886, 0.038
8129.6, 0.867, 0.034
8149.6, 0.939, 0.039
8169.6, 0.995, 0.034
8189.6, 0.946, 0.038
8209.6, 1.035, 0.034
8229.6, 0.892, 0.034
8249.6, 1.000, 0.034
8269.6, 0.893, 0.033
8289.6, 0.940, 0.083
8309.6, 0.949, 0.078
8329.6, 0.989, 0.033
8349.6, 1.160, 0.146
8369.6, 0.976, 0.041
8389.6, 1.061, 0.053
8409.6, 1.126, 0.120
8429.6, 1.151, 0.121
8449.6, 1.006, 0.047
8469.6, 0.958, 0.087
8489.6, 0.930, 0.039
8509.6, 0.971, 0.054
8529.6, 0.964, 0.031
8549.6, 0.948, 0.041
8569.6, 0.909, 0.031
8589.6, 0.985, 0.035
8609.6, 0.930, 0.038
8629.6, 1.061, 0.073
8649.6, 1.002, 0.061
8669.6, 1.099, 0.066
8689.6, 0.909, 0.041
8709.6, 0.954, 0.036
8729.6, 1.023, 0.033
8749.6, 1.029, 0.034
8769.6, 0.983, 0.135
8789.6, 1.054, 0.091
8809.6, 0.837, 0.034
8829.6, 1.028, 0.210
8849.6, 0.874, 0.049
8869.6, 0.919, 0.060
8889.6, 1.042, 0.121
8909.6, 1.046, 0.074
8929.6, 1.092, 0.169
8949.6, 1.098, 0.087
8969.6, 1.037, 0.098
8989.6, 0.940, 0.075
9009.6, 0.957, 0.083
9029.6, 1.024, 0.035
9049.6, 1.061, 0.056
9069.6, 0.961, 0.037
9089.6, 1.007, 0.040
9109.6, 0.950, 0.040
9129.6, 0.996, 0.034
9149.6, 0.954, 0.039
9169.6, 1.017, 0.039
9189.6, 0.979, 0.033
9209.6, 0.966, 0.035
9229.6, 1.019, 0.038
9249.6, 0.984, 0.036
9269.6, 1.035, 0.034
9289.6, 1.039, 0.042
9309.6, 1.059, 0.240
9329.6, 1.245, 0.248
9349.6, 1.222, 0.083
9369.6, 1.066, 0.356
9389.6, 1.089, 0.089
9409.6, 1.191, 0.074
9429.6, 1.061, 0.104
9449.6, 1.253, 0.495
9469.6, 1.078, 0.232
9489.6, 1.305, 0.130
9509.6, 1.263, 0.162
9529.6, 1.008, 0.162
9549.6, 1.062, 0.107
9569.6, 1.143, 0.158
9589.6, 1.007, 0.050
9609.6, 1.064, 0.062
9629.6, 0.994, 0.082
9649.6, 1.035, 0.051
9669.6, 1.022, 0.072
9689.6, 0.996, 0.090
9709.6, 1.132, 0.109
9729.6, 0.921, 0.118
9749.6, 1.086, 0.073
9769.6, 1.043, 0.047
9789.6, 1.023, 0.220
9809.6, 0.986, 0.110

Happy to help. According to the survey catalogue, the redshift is 0.704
